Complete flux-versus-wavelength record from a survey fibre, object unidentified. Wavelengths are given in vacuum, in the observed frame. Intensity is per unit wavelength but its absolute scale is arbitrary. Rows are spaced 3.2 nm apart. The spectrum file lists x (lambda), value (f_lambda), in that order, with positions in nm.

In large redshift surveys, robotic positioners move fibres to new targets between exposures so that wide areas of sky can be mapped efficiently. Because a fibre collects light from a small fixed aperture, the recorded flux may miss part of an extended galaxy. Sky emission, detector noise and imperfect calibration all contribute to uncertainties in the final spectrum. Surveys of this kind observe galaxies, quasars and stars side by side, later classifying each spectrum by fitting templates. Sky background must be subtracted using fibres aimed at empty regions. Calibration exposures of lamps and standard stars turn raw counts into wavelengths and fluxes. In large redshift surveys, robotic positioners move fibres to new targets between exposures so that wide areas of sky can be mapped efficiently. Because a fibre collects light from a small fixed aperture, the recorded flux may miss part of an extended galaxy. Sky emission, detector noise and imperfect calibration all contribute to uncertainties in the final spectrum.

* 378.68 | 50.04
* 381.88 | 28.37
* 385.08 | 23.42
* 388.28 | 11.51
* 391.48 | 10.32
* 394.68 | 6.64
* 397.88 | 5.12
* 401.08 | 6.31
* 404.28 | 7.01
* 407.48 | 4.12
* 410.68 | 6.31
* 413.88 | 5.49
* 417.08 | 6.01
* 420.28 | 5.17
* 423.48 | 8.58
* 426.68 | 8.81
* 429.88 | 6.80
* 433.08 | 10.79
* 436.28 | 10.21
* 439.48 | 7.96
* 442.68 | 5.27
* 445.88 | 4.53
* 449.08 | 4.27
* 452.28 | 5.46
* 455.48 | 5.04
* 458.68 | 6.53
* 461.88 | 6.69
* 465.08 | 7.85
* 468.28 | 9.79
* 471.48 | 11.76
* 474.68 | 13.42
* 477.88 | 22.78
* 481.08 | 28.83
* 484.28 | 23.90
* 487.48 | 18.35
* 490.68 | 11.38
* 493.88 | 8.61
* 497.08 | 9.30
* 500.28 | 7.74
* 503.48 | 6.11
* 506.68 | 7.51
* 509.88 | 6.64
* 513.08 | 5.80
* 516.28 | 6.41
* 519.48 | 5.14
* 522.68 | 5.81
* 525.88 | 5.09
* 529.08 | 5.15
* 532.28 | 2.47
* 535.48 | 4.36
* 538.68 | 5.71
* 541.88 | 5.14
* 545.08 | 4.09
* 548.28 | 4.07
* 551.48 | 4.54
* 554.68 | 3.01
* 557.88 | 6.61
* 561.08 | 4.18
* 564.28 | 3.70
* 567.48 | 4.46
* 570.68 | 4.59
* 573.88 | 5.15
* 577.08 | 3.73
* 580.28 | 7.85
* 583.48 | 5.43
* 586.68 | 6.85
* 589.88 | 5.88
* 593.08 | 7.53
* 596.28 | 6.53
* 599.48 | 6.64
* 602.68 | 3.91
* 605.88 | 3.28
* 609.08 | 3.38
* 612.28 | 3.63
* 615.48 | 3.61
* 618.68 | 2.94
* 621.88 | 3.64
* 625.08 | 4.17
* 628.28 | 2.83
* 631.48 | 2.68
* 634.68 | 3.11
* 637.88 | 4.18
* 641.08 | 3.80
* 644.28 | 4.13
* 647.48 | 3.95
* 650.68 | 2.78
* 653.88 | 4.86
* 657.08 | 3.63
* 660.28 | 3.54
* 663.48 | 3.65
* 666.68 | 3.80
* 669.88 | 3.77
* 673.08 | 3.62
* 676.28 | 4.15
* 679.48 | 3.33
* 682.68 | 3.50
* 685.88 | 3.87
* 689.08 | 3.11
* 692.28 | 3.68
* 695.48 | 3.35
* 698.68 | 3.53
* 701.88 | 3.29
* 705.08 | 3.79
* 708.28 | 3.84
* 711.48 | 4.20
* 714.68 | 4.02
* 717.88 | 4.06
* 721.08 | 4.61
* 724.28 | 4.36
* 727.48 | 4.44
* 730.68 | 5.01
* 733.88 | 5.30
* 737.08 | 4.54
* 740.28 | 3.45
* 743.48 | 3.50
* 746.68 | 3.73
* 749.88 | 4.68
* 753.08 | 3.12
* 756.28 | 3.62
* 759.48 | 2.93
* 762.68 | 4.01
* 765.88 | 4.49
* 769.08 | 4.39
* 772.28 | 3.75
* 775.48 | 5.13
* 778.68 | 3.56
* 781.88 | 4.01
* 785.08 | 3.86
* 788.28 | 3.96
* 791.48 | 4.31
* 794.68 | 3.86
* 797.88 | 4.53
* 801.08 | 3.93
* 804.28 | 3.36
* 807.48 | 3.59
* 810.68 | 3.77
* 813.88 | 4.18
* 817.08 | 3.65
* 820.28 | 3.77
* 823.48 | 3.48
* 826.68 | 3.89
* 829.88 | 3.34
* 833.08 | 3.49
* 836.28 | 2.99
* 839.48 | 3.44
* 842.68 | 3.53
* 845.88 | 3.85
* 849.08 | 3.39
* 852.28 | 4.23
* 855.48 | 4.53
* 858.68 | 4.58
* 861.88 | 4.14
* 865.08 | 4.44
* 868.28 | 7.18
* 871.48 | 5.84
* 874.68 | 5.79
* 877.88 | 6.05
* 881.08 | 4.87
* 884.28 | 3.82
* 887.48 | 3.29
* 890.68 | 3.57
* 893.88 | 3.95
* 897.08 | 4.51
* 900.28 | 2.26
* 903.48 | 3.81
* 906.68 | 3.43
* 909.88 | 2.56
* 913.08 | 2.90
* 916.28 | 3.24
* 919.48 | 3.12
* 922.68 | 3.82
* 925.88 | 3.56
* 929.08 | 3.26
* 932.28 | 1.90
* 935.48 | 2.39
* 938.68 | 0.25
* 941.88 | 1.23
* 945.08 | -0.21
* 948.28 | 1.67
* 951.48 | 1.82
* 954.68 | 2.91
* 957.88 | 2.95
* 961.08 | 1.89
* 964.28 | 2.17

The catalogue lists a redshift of 2.110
